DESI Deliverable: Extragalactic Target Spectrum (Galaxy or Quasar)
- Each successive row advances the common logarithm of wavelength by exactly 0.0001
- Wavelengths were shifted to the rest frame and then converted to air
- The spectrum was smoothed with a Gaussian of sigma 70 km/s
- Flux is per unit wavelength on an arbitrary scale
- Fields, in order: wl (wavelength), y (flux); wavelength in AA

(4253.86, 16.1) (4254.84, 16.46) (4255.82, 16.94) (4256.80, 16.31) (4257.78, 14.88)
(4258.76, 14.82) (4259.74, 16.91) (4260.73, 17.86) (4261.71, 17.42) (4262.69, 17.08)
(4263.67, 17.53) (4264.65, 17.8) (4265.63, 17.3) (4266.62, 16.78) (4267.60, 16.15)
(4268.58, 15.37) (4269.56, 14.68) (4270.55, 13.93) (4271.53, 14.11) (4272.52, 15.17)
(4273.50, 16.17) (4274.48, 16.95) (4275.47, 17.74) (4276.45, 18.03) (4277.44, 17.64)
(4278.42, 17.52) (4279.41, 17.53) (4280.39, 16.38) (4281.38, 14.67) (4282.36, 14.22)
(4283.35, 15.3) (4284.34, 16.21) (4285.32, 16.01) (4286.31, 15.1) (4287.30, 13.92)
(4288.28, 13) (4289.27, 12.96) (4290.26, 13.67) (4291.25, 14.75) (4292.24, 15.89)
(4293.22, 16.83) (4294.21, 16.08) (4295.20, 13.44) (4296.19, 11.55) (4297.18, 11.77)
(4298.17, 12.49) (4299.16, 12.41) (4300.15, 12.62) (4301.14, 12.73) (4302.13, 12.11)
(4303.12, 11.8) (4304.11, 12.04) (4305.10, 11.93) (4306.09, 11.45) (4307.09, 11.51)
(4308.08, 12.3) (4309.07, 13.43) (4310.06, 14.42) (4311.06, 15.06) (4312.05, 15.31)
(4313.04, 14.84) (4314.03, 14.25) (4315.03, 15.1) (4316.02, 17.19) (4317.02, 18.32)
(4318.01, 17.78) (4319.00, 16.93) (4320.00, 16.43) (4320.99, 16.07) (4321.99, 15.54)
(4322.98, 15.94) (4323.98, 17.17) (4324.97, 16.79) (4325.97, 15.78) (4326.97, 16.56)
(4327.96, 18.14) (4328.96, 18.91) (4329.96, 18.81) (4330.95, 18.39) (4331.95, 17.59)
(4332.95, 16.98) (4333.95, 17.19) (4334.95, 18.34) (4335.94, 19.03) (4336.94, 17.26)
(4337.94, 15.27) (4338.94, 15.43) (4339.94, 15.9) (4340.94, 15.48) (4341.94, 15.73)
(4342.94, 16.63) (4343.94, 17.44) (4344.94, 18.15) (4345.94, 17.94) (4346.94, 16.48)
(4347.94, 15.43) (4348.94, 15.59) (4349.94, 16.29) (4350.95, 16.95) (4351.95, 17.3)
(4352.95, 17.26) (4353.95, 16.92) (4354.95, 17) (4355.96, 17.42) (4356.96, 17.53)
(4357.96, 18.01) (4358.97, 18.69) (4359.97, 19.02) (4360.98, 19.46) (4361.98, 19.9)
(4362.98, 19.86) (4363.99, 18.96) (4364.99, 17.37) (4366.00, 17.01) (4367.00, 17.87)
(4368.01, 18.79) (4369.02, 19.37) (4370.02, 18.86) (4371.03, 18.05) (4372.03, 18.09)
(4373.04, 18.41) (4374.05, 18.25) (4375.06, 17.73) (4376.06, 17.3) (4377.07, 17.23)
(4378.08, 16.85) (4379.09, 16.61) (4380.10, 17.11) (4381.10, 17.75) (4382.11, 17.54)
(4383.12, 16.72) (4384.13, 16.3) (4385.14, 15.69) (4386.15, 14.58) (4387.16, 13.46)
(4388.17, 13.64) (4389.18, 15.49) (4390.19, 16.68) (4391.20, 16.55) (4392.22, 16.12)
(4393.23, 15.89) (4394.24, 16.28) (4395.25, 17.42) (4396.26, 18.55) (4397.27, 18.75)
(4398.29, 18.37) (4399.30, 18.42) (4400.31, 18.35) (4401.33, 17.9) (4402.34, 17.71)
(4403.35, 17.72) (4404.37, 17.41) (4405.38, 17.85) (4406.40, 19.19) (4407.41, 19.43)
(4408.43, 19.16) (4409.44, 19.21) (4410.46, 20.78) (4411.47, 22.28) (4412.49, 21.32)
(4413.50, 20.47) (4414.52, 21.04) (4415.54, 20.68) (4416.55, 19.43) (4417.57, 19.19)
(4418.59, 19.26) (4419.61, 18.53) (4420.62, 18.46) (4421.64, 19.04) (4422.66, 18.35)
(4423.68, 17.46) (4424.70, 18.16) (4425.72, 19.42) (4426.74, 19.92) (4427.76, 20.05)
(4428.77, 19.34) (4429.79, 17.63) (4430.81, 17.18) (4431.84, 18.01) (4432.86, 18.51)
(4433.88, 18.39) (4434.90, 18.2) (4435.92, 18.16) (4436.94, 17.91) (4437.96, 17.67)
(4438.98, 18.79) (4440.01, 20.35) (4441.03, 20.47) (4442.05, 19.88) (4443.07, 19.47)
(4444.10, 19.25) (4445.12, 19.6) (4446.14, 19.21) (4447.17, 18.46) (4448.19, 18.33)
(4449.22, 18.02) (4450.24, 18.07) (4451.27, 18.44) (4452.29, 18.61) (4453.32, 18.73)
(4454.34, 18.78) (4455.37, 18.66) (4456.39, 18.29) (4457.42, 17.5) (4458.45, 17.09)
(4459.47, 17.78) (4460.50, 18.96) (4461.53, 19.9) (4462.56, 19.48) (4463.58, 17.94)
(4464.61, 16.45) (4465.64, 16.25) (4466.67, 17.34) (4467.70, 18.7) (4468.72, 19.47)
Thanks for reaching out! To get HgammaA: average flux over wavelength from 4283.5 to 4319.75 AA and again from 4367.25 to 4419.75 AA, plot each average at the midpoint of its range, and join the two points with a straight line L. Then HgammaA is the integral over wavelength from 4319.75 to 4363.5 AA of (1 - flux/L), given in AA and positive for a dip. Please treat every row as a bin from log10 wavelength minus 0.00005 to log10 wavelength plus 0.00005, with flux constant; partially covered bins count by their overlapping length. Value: -4.0 AA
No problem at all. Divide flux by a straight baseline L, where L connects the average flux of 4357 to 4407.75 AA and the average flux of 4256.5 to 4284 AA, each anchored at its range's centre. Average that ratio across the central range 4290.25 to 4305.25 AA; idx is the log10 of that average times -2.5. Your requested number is 0.24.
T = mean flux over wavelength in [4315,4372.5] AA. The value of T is 17.4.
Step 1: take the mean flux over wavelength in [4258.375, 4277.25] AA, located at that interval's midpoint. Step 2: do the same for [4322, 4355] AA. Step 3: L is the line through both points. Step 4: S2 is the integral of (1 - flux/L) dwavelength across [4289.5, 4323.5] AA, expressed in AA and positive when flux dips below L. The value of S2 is 5.07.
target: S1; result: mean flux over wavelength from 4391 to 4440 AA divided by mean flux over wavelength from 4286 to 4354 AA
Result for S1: 1.2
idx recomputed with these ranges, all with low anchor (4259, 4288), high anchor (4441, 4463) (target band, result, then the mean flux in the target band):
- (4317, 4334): -0.01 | 17.2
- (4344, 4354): 0.03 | 16.9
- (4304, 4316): 0.22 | 13.7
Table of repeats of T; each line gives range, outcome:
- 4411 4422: 20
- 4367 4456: 18.3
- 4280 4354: 15.4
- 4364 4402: 17.2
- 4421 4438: 18.5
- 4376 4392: 16.2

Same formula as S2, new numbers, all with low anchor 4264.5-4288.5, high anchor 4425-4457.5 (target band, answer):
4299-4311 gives 2.86 AA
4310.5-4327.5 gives 0.48 AA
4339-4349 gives 0.35 AA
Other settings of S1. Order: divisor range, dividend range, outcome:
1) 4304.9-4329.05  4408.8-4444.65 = 1.24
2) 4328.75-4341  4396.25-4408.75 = 1.06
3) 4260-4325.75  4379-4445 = 1.21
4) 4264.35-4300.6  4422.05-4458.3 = 1.23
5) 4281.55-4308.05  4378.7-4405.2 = 1.24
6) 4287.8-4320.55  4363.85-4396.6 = 1.21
